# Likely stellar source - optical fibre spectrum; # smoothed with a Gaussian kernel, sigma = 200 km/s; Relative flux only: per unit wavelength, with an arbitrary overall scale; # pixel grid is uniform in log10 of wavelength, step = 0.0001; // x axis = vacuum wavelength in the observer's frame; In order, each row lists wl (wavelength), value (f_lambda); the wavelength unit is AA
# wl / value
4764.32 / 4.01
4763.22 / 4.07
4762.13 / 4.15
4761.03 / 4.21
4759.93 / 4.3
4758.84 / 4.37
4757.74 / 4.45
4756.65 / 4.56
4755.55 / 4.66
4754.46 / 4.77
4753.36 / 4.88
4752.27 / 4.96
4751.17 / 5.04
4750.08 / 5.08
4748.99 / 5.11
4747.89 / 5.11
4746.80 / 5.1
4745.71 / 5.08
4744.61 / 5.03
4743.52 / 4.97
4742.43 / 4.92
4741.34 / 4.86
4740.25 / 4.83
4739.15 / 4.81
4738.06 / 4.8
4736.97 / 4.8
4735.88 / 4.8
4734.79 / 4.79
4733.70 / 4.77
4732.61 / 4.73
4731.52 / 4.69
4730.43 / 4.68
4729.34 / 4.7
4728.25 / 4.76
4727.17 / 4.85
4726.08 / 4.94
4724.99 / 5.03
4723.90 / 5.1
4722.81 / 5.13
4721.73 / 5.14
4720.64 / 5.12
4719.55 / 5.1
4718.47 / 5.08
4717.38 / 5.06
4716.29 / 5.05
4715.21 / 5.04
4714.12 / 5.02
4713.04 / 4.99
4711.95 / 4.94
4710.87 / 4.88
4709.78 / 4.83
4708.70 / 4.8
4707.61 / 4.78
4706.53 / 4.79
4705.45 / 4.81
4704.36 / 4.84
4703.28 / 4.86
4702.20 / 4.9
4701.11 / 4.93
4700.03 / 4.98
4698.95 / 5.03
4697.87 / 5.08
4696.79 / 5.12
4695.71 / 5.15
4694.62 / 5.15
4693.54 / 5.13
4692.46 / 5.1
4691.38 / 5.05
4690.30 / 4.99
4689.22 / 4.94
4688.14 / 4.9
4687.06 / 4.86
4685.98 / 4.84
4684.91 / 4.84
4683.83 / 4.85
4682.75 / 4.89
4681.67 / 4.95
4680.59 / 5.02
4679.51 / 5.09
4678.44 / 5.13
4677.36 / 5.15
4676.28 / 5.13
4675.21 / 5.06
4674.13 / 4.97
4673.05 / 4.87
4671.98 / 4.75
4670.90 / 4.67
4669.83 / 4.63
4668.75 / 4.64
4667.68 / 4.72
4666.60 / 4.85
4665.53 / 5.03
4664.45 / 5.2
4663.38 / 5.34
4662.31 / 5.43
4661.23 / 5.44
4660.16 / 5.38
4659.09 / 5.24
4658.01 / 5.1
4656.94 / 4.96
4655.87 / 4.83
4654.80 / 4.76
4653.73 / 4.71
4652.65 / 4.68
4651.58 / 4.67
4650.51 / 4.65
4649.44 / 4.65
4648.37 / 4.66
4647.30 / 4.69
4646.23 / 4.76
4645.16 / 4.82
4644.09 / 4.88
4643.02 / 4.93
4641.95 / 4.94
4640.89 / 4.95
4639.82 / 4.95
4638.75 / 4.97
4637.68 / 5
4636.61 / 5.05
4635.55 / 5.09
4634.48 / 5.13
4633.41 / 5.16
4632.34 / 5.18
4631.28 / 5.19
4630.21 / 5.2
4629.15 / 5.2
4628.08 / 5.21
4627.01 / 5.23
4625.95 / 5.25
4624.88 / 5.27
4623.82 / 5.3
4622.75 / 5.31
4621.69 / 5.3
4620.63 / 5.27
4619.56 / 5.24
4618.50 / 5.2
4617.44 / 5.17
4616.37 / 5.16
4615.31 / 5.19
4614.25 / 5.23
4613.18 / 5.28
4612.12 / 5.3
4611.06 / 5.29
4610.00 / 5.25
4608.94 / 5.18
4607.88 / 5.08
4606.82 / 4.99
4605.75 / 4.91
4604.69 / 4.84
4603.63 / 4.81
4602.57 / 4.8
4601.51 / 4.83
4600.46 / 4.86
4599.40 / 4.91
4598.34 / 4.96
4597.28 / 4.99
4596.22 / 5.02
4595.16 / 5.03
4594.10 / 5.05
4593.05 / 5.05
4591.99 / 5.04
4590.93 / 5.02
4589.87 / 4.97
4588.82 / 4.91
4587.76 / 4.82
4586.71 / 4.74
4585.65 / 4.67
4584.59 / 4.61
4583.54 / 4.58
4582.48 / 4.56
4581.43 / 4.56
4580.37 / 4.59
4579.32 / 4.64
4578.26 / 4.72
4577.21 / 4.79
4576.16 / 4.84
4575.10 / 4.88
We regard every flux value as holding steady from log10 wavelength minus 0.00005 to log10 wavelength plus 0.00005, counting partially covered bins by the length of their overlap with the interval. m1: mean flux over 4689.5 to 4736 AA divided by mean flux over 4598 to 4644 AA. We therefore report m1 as 0.97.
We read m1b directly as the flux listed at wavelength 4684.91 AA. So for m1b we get 4.84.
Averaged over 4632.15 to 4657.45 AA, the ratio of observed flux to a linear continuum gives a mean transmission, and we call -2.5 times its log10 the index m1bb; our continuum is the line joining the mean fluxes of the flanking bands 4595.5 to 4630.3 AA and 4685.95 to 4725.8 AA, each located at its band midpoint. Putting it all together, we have 0.04 mag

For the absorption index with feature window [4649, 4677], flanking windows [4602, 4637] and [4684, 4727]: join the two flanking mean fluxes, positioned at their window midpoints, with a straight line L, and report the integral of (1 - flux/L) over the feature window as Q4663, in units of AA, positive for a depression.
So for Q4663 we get 0.71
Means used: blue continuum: 5.16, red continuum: 4.98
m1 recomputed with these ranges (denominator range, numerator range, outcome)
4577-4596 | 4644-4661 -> 1.01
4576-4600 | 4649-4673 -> 1.02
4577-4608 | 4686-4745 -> 1.02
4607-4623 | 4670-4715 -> 0.95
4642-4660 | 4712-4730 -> 1.04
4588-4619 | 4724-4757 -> 0.97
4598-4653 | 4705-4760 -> 0.97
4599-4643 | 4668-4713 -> 0.96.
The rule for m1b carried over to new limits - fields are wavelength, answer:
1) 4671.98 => 4.75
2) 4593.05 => 5.05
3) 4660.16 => 5.38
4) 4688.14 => 4.9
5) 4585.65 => 4.67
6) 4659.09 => 5.24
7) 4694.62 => 5.15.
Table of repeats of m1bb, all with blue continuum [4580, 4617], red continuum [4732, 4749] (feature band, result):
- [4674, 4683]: -0.03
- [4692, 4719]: -0.01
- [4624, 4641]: -0.04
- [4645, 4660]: 0.03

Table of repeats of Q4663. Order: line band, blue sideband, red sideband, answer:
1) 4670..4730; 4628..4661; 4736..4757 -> -0.38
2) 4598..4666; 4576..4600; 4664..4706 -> -2.37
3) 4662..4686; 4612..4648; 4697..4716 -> 0.21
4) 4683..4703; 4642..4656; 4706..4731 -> -0.46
